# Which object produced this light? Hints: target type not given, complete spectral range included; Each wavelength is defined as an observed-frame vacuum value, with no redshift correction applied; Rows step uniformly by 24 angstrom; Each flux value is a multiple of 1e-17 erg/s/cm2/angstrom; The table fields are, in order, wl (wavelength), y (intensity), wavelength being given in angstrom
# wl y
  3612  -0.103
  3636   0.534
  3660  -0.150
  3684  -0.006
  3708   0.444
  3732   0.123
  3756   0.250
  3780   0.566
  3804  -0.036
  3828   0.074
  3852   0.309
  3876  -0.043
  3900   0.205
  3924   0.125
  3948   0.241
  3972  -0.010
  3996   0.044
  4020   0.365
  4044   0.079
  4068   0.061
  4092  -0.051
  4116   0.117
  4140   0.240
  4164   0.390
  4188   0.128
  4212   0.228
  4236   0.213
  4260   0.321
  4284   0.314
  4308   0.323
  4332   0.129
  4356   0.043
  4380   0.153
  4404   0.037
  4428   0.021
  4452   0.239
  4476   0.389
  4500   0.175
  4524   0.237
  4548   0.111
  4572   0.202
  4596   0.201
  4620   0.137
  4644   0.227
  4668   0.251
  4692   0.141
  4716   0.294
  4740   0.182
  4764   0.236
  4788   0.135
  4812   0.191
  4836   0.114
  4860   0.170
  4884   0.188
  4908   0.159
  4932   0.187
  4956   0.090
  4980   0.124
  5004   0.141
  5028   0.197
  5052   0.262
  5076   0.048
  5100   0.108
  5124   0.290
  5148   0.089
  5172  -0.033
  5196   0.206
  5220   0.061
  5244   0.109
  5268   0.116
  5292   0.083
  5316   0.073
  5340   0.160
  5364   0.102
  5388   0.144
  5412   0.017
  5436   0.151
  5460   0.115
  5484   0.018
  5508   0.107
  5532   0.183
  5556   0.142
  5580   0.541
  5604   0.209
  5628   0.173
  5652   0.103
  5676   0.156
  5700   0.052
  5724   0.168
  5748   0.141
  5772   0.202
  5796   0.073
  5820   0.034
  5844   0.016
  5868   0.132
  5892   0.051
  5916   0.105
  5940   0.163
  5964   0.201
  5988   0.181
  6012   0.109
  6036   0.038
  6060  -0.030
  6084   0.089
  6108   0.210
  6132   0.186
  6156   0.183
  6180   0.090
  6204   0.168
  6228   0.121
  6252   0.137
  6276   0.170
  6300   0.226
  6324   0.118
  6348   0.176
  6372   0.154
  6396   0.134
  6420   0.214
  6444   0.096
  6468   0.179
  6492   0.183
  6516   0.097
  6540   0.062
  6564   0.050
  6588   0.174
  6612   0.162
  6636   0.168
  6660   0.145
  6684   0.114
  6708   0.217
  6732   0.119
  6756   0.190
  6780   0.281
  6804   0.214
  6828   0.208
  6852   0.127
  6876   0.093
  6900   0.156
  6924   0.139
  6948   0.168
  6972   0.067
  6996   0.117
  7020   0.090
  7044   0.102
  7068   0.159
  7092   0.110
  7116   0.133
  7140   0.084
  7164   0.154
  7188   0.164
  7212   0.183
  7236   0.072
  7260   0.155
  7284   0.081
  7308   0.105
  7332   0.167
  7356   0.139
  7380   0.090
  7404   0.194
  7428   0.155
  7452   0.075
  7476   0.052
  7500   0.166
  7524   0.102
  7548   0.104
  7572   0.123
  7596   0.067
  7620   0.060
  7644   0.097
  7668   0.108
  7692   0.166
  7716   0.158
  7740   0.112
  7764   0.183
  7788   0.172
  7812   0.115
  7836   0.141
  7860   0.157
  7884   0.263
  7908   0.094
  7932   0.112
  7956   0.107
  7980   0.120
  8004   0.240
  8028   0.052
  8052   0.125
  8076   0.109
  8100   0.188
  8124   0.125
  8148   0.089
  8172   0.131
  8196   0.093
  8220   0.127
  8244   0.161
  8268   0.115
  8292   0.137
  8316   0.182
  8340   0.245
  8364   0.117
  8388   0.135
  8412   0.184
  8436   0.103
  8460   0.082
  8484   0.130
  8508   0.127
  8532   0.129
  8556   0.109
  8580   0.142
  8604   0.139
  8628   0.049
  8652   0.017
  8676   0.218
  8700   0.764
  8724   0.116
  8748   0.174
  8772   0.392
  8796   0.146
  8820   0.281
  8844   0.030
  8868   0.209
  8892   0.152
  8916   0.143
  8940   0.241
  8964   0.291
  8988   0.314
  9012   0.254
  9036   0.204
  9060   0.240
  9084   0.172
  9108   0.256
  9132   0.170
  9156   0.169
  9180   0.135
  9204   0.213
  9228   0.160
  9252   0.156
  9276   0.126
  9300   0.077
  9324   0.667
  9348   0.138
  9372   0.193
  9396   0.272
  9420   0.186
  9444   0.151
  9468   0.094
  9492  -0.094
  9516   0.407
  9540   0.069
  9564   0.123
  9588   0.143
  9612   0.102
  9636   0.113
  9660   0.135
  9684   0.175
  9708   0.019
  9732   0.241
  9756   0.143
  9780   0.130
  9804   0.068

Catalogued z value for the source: 1.333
